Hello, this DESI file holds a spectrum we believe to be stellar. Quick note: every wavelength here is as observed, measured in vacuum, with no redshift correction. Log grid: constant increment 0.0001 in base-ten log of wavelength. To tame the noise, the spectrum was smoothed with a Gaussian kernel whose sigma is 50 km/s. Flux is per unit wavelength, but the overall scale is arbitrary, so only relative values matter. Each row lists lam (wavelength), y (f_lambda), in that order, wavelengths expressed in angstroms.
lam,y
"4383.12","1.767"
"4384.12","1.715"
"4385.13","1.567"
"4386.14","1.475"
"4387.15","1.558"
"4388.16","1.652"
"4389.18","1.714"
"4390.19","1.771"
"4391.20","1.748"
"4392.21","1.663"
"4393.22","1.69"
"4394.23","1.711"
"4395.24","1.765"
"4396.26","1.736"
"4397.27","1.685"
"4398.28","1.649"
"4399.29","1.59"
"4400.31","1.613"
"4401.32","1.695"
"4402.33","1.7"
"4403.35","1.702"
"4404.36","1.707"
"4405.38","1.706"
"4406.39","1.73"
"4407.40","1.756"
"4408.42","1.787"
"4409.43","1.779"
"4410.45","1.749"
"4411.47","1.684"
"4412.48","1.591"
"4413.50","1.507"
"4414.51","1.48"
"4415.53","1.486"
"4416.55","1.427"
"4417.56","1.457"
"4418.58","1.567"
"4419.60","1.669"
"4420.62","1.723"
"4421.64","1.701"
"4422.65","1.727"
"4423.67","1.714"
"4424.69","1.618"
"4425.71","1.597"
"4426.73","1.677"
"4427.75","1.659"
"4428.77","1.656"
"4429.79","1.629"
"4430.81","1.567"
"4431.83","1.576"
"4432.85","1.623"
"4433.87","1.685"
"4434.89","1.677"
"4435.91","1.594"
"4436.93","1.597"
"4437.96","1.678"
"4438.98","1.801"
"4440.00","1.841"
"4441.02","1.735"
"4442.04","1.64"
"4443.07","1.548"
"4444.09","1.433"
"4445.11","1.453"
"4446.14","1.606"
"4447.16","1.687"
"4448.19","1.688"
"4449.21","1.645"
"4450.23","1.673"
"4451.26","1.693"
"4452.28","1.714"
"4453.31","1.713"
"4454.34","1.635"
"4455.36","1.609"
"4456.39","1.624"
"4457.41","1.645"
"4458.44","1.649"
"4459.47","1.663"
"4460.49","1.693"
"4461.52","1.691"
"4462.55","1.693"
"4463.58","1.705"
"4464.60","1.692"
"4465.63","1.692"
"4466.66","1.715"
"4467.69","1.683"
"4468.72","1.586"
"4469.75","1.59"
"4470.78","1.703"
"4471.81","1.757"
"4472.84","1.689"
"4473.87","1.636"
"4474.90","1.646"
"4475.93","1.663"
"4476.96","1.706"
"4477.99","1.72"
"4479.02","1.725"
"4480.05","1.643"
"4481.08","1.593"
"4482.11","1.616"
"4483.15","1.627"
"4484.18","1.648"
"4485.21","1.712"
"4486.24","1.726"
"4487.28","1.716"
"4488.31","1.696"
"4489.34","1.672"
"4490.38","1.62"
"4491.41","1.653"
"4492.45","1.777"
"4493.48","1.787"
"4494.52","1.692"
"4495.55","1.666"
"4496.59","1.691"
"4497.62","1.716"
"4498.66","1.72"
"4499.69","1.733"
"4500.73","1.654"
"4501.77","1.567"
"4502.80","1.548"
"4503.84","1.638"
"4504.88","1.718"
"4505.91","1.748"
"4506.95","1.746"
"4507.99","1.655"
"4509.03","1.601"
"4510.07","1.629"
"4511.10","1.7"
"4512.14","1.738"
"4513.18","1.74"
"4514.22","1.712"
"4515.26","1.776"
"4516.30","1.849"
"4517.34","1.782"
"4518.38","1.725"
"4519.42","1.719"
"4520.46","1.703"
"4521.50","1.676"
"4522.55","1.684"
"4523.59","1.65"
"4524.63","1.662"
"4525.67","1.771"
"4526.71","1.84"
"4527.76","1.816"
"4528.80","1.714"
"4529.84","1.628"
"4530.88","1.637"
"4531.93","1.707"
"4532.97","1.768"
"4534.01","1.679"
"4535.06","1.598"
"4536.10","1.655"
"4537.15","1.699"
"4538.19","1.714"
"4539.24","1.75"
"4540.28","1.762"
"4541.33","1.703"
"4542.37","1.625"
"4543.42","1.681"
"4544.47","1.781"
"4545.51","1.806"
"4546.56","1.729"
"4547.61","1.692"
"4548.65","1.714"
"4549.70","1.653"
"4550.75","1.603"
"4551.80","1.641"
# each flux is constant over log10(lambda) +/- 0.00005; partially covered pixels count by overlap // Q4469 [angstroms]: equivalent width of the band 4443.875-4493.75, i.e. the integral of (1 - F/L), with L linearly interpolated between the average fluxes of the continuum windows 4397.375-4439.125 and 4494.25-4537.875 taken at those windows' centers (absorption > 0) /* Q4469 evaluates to 0.2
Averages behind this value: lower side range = 1.65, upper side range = 1.7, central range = 1.67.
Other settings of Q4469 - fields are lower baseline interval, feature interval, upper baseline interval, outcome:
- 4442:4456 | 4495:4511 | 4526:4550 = 0.07 angstroms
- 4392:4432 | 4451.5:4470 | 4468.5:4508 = 0.02 angstroms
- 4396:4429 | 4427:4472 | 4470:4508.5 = 0.30 angstroms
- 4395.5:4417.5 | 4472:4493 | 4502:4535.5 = 0.15 angstroms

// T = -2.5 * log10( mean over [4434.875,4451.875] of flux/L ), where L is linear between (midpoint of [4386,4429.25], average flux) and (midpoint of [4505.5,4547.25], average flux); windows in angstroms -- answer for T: 0.02 mag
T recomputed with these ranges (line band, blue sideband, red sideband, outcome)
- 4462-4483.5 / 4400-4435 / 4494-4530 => 0.01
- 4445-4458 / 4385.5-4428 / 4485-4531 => 0.02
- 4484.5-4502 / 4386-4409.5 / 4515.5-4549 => 0.01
